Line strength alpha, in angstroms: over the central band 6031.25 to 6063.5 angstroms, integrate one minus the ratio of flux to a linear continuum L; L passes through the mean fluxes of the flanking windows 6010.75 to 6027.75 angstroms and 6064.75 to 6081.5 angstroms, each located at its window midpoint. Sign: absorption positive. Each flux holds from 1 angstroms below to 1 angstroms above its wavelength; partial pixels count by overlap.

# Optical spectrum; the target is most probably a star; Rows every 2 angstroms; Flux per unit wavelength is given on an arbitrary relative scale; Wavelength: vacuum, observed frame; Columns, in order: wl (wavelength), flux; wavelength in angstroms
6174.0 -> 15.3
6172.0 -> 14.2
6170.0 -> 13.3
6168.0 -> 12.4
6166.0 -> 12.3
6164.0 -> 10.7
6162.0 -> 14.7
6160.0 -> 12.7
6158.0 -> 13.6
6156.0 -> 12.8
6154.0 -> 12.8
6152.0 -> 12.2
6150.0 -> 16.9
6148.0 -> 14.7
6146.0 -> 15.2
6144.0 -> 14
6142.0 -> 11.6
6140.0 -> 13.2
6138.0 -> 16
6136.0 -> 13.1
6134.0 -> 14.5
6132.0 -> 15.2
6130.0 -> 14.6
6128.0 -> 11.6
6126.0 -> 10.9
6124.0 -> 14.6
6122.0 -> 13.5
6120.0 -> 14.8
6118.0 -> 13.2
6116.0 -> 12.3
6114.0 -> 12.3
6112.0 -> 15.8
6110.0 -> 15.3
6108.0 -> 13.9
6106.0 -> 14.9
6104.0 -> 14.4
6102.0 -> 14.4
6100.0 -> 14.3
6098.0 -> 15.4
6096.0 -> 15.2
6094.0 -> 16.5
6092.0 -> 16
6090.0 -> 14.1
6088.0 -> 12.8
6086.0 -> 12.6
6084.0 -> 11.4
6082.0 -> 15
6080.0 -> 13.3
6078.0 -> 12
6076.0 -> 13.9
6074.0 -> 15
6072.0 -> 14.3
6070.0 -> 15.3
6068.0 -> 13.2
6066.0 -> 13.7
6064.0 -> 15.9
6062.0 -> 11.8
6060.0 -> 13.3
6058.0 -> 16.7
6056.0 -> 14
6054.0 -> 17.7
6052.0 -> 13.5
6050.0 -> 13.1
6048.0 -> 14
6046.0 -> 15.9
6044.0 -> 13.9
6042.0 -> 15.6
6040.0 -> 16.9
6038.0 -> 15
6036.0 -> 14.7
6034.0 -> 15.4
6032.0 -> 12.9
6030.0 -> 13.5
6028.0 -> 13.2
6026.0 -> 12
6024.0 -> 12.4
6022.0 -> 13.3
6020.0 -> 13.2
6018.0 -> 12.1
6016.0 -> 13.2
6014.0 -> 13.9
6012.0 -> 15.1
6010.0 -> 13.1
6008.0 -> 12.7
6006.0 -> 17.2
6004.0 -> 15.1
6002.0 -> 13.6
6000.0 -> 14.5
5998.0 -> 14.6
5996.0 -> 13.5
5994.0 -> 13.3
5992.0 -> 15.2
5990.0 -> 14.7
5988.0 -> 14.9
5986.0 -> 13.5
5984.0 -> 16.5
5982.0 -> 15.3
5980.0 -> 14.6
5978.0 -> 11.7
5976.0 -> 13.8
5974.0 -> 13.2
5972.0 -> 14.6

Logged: -2.7 angstroms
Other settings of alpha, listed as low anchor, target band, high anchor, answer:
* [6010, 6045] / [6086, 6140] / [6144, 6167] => -2.1 angstroms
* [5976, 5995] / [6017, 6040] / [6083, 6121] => 1.2 angstroms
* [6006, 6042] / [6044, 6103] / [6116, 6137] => -2.5 angstroms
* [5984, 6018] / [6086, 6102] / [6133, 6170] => -1.1 angstroms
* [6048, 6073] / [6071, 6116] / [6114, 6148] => -0.5 angstroms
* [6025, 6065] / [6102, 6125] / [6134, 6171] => -0.4 angstroms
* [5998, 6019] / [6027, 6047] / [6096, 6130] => -1.0 angstroms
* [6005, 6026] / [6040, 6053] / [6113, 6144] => -1.0 angstroms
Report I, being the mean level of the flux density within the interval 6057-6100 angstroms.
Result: 14.2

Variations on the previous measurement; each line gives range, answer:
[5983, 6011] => 14.5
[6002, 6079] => 14.1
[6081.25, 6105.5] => 14.3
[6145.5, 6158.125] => 14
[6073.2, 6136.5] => 14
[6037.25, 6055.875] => 15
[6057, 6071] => 14.3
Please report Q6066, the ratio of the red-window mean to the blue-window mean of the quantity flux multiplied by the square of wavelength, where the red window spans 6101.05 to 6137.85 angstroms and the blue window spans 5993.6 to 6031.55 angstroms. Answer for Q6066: 1.05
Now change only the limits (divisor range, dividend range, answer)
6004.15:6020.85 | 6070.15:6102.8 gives 1.05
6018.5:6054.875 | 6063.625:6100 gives 1.01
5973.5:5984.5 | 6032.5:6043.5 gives 1.11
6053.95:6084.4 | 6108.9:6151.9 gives 1.01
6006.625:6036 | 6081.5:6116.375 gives 1.09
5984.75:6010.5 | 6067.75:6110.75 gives 1.02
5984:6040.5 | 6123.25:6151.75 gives 1.04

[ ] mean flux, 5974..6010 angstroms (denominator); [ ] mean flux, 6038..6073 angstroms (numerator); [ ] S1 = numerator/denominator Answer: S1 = 1.02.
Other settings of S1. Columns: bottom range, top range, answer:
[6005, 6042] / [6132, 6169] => 0.97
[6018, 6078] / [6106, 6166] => 0.96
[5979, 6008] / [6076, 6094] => 0.93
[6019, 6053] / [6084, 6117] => 1.02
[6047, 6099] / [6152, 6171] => 0.90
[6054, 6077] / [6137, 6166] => 0.94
